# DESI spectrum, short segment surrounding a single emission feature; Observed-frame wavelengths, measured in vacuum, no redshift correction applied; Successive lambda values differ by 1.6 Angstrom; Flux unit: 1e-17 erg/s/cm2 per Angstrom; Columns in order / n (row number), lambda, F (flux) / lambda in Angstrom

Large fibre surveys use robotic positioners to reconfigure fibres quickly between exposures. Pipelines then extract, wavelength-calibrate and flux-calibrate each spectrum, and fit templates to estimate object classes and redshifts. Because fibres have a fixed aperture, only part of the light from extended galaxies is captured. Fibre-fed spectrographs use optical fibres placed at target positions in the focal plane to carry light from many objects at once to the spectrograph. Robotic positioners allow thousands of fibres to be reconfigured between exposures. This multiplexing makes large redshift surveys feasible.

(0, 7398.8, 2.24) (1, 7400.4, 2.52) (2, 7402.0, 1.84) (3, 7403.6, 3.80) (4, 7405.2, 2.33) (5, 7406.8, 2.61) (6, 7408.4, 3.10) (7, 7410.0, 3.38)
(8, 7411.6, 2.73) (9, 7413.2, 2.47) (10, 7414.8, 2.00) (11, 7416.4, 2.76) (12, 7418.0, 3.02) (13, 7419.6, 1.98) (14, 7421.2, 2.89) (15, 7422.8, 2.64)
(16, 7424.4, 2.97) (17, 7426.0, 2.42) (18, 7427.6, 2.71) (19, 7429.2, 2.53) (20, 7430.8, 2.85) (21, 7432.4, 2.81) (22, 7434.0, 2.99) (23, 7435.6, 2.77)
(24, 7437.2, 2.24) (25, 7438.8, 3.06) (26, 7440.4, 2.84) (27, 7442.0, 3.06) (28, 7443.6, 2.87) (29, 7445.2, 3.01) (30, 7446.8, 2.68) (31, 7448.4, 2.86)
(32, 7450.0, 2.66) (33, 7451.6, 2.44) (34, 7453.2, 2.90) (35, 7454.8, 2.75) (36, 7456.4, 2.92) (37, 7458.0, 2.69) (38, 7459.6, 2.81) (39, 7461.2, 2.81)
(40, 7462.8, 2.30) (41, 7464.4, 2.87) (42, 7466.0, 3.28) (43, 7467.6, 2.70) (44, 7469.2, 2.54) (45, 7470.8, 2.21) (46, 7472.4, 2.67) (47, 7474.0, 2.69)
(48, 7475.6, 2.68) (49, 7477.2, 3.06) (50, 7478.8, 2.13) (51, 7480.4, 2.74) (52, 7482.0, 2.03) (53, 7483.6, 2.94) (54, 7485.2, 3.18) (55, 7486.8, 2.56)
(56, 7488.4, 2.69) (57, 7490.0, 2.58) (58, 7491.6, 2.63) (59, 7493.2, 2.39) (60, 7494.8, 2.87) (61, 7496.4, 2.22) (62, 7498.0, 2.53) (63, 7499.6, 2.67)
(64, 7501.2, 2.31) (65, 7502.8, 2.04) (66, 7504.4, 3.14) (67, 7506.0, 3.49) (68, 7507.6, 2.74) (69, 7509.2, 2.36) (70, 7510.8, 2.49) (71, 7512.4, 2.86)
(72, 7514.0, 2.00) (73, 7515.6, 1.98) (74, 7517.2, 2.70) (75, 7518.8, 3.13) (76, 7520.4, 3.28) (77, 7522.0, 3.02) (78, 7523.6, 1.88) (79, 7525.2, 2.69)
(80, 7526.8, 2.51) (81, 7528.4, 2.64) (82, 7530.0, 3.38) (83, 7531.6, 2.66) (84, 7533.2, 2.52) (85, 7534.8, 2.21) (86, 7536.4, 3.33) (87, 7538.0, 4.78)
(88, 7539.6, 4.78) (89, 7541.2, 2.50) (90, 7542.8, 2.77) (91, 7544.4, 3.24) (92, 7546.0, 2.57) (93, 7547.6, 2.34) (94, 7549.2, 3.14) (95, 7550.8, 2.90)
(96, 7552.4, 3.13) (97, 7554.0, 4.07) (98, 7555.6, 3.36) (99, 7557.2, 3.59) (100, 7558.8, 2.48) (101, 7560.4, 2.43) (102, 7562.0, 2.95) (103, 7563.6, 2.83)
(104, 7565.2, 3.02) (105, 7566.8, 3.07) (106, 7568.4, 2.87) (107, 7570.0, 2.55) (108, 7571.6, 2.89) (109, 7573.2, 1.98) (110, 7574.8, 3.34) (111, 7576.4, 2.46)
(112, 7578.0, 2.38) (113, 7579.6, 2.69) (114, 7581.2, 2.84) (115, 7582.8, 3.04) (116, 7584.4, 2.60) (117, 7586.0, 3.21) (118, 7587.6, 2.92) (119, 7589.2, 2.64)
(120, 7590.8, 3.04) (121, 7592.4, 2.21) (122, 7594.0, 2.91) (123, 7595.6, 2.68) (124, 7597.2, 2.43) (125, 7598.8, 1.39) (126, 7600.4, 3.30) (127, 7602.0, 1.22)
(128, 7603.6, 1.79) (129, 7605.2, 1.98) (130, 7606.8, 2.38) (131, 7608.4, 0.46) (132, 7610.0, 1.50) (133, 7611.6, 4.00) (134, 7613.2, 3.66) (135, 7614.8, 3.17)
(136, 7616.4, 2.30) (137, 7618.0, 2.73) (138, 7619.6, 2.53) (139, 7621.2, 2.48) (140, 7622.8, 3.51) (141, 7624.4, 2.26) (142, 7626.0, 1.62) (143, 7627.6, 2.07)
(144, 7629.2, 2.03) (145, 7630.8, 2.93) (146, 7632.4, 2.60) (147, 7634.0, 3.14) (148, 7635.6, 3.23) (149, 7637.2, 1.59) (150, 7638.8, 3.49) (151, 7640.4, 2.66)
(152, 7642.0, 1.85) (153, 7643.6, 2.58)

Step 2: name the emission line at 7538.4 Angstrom [S II]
